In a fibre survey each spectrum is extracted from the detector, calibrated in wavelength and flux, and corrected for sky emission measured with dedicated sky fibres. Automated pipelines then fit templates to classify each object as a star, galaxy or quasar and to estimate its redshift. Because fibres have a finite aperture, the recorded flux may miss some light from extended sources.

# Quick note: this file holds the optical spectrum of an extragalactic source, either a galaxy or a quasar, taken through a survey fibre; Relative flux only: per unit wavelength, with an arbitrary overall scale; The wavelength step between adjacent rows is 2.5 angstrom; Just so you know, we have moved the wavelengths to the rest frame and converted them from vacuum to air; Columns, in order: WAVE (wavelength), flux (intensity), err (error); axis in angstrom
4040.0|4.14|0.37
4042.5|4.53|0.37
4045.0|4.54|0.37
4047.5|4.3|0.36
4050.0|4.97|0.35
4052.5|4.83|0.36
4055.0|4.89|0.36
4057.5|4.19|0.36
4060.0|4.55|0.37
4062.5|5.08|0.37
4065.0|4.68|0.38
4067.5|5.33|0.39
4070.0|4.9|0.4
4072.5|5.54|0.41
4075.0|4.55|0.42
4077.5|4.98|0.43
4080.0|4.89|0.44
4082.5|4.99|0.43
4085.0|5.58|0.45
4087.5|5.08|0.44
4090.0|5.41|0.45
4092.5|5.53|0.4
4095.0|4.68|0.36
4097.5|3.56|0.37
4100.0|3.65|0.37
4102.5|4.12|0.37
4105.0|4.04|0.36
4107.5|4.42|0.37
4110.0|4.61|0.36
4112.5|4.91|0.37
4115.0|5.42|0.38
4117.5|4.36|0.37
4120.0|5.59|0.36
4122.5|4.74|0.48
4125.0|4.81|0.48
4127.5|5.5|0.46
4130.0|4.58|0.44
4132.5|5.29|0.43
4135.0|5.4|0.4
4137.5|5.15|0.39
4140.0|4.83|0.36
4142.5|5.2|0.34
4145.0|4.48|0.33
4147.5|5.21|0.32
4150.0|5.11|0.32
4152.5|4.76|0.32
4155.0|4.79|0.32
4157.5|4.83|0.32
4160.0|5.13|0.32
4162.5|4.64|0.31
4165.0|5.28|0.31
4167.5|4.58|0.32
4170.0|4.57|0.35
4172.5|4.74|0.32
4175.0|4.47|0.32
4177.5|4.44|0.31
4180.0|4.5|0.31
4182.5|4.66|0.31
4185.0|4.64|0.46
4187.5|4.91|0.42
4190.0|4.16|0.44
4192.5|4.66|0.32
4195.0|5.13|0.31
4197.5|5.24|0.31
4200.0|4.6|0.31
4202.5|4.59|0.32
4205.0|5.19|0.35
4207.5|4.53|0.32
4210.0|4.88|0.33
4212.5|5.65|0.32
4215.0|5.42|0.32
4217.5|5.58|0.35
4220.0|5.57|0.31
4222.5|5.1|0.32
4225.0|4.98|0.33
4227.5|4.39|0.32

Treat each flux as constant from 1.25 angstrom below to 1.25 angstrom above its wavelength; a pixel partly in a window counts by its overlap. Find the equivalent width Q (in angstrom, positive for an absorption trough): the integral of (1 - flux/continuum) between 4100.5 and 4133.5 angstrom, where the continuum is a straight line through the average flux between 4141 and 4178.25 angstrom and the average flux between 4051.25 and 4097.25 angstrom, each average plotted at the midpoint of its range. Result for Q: 0.8 angstrom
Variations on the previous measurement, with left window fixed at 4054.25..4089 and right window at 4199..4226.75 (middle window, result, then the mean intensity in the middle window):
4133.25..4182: 1.8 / 4.85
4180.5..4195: 1.2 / 4.65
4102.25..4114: 1.2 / 4.47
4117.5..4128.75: -0.2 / 5.07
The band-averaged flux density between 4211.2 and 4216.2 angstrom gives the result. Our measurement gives 5.53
